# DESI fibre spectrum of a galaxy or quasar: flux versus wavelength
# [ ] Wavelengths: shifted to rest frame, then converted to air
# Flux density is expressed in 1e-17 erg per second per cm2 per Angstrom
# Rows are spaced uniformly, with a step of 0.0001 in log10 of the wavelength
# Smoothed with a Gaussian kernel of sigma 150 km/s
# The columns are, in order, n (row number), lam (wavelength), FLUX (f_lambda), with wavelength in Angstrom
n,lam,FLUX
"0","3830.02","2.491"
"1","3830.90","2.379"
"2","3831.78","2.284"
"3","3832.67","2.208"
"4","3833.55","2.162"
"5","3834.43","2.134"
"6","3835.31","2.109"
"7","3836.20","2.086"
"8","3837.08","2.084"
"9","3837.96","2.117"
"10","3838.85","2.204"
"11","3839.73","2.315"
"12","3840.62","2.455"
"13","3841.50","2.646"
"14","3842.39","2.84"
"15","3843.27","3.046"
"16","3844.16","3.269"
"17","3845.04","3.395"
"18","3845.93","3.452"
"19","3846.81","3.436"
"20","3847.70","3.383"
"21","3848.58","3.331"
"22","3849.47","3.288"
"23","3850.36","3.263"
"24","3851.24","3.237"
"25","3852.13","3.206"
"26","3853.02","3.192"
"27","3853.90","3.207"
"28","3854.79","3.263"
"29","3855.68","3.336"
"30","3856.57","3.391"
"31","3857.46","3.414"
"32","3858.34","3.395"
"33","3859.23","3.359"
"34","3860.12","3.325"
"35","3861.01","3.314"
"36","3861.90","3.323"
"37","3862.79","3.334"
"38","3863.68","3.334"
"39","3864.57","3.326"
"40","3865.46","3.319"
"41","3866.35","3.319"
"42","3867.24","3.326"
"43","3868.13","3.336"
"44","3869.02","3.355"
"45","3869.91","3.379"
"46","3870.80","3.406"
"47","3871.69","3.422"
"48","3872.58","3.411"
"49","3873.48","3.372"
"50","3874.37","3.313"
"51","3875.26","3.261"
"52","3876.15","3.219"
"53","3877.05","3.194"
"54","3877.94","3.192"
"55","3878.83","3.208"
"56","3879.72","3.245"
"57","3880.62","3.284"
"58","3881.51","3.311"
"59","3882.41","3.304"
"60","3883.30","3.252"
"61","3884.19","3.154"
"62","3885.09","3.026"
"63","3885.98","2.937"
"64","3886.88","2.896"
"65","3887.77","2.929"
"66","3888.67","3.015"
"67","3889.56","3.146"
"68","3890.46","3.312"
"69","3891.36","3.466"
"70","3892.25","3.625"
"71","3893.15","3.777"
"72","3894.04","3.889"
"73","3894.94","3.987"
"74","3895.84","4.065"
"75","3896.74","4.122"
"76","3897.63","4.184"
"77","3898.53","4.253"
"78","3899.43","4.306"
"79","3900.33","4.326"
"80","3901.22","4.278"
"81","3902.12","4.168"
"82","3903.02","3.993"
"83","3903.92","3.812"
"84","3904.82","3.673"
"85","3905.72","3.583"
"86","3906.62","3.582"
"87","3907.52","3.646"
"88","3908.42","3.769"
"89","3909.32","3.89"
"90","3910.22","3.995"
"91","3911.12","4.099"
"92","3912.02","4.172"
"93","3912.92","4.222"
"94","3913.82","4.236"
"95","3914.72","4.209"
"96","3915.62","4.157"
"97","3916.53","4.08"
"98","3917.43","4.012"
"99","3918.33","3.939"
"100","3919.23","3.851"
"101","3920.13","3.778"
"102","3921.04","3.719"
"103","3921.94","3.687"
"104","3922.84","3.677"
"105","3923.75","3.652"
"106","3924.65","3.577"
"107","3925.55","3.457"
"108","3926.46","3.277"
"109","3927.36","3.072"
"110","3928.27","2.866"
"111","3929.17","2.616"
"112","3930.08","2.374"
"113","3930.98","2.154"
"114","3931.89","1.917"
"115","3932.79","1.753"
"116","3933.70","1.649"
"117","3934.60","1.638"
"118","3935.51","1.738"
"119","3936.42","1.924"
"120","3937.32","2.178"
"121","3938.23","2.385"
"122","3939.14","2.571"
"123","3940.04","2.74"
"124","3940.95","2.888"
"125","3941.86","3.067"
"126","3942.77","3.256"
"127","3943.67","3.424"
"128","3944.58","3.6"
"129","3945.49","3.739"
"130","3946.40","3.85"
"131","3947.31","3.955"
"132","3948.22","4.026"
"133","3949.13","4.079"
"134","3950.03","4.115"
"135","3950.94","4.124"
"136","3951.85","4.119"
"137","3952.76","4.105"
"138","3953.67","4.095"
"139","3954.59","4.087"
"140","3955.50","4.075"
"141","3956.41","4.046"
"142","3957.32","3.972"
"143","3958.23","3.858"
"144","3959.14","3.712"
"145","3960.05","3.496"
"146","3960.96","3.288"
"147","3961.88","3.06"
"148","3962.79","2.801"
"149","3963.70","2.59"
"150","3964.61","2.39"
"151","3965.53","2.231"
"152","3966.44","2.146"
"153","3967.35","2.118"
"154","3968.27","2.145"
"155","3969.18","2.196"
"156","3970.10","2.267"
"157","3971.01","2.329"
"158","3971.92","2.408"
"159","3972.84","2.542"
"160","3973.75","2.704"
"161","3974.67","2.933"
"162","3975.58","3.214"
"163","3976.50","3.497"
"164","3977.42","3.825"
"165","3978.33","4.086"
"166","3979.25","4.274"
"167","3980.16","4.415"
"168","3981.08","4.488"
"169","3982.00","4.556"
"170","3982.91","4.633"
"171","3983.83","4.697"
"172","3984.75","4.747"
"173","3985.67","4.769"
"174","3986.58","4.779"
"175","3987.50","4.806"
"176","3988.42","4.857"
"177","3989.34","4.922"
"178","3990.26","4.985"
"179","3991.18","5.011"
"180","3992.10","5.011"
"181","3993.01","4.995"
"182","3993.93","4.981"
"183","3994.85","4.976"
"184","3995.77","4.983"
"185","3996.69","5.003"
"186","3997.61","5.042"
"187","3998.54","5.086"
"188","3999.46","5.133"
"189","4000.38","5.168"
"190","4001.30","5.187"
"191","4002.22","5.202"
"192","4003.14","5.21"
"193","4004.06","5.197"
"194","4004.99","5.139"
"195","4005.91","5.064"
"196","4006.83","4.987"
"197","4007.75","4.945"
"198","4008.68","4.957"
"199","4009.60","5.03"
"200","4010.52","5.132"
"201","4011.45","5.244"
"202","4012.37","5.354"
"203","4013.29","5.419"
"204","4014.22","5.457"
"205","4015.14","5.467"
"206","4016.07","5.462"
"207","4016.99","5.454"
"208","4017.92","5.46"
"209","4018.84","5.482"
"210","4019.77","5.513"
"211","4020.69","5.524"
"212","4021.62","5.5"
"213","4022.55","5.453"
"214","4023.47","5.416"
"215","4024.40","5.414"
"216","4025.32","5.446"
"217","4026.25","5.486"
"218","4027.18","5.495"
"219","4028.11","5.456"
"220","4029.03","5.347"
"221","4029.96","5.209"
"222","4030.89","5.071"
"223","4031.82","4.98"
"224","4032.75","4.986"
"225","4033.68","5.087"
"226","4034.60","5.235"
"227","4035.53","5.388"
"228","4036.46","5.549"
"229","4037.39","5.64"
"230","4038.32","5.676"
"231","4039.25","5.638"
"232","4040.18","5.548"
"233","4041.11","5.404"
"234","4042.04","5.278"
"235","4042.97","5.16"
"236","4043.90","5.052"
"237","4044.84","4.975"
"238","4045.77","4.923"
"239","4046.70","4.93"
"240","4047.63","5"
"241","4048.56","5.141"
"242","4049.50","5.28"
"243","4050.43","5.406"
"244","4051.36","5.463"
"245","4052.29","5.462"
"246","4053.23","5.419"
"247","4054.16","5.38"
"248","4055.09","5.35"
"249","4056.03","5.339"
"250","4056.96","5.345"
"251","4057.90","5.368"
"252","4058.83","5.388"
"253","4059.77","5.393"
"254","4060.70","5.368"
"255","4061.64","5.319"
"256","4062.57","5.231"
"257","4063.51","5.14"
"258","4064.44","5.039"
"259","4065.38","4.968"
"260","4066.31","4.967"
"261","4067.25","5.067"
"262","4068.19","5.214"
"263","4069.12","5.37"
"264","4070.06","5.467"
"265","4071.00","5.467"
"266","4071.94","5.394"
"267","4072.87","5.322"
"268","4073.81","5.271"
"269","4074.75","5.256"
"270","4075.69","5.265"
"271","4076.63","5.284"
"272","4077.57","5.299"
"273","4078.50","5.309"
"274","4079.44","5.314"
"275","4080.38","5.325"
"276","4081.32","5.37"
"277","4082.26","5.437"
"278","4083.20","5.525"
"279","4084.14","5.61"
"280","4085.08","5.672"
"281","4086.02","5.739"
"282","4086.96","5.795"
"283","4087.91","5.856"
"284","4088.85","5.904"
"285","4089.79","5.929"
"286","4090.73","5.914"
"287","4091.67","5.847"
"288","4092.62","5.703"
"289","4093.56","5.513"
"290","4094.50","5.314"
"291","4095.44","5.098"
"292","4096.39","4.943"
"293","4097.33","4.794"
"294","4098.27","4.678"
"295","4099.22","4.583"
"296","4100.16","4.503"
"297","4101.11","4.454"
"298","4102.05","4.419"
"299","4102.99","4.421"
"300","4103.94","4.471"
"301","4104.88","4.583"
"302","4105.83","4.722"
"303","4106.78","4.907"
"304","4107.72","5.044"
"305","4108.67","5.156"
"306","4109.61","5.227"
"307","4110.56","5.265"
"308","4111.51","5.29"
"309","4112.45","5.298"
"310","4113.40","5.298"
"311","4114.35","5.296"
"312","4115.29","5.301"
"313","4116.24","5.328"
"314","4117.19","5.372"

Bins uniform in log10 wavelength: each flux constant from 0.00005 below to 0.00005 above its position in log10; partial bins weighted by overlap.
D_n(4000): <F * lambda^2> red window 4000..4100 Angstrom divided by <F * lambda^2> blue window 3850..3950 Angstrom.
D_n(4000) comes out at 1.69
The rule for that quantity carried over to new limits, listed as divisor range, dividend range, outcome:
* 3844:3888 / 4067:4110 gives 1.78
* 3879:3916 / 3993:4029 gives 1.50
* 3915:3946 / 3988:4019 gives 1.77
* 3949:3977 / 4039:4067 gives 1.73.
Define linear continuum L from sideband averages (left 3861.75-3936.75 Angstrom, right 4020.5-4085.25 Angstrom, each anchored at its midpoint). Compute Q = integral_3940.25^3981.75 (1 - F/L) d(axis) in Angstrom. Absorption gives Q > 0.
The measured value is 7.9 Angstrom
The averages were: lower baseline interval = 3.42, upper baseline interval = 5.32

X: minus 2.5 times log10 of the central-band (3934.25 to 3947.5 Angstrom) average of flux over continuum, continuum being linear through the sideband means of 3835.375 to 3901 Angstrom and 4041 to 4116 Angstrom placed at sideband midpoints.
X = 0.36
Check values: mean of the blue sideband 3.28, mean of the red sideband 5.24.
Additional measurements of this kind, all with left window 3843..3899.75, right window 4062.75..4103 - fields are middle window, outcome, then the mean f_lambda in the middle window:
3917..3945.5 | 0.31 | 2.93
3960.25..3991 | 0.23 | 3.52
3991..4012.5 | -0.12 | 5.08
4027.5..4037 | -0.09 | 5.24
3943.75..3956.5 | 0.03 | 3.98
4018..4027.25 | -0.16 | 5.47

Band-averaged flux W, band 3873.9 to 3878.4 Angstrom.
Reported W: 3.24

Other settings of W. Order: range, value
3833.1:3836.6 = 2.12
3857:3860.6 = 3.38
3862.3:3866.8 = 3.33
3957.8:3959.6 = 3.79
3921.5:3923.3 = 3.67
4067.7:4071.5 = 5.37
